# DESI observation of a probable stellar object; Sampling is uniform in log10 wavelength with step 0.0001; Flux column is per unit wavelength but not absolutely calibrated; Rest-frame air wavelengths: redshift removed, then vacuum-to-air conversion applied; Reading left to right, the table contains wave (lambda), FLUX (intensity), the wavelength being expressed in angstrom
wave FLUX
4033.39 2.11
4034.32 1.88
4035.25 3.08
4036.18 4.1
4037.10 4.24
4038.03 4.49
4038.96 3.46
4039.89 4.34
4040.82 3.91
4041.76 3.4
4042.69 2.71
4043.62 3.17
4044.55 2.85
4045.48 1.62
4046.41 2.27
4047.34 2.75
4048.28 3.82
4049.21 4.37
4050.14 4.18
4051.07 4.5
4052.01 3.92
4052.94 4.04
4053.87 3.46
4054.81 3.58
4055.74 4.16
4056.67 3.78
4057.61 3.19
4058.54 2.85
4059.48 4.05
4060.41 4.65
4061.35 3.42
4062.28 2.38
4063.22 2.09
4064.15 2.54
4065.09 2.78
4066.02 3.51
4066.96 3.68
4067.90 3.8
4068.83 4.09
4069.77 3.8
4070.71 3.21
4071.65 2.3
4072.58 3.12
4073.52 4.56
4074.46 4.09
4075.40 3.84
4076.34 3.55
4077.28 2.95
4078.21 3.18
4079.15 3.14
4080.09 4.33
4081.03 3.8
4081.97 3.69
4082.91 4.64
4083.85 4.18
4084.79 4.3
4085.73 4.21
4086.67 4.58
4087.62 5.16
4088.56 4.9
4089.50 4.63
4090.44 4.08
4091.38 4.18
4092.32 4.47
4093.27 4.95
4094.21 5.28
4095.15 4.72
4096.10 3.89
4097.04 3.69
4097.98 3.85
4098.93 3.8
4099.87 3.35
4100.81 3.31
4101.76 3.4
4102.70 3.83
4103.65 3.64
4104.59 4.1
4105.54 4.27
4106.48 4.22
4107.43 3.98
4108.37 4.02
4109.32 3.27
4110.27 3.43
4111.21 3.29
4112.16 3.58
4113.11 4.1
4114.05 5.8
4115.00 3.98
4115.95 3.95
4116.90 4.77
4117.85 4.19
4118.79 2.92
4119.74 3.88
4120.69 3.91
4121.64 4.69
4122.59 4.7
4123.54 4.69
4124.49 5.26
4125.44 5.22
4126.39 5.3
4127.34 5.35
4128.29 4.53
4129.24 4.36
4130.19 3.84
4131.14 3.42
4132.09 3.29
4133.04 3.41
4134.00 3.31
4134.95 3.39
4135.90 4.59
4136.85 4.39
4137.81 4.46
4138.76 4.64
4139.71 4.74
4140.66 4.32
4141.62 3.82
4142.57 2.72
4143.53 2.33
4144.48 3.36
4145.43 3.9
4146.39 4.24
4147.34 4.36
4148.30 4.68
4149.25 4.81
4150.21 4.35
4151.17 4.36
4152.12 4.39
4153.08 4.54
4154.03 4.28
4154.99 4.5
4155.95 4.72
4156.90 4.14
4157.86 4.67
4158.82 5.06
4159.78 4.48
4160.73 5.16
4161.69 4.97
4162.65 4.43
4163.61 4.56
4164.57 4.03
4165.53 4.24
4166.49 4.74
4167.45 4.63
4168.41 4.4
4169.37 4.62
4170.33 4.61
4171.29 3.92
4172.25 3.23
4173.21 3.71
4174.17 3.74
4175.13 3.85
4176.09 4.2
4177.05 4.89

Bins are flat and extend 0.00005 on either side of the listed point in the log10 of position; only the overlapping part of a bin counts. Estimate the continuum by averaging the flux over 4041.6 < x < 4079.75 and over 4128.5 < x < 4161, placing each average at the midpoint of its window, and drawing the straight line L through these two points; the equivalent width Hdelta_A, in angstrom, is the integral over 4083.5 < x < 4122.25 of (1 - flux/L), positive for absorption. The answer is -3.58 angstrom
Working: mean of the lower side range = 3.4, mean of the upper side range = 4.15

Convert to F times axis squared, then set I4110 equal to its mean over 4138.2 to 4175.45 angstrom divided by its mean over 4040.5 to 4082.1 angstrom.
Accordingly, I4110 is 1.3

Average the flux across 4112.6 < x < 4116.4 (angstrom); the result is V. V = 4.45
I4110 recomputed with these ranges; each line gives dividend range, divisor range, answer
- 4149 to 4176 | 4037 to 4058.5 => 1.31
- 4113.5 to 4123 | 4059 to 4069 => 1.31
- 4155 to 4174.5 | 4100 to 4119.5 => 1.16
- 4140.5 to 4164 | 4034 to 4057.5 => 1.28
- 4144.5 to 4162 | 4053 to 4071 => 1.37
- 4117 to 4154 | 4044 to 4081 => 1.26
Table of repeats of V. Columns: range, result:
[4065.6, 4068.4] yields 3.67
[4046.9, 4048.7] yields 3.26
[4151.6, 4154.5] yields 4.42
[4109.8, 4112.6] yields 3.44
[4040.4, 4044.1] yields 3.28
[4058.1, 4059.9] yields 3.43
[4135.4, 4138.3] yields 4.47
